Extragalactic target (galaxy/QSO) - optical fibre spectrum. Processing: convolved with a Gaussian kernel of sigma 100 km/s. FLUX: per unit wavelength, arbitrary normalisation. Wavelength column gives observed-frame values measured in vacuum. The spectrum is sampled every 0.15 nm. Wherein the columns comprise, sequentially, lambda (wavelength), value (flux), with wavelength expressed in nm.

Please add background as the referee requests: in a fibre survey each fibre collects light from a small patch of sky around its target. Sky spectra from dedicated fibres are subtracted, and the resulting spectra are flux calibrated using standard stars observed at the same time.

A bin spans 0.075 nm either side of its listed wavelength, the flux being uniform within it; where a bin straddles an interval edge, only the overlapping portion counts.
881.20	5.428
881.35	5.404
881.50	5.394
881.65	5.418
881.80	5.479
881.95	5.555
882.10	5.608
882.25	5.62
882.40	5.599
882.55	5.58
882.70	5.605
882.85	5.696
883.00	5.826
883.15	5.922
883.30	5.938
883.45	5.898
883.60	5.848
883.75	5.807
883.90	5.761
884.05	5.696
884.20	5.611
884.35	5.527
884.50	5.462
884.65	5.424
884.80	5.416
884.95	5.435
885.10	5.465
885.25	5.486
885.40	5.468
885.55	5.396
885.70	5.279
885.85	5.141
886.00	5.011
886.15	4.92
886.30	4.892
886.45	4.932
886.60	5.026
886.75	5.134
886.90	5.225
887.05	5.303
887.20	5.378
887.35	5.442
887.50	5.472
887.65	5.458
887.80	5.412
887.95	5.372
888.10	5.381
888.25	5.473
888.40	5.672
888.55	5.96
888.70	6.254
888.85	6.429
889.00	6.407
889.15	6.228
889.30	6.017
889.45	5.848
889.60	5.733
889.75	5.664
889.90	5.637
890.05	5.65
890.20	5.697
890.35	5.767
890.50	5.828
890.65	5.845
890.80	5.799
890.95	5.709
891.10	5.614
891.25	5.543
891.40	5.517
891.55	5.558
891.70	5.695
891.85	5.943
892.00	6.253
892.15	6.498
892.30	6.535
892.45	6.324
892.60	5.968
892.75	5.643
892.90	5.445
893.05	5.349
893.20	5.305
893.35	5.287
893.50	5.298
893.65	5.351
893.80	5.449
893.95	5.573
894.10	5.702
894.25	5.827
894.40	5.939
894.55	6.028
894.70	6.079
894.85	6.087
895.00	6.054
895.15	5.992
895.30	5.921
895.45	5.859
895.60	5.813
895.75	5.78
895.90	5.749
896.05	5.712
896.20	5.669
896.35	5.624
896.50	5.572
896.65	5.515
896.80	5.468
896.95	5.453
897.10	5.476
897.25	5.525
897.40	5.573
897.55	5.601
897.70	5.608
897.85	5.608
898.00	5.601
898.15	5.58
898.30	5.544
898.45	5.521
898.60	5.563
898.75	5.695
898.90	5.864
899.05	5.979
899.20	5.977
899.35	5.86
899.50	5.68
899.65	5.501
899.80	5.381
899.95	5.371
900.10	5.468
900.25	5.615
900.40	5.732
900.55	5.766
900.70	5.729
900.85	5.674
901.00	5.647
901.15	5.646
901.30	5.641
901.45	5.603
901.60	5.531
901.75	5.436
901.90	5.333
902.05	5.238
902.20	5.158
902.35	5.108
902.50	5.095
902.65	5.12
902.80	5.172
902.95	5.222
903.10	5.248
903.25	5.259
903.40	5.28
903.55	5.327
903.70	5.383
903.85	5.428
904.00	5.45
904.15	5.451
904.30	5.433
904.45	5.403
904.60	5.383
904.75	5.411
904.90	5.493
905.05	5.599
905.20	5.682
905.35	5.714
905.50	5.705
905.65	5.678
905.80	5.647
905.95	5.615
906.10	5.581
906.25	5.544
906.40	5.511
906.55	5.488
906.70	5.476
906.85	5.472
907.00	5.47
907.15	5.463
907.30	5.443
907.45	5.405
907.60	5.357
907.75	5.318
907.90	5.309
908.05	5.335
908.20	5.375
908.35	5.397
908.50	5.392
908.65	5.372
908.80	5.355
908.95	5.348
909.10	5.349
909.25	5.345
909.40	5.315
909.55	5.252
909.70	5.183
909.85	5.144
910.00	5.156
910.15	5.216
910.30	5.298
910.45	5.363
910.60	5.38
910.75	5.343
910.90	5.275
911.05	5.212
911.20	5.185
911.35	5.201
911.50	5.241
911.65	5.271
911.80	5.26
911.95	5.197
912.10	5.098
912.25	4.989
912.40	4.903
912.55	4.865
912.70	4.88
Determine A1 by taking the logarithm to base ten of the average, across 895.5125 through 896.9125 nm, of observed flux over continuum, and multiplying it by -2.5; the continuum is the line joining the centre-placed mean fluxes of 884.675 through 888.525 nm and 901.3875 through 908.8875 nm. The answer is -0.06 mag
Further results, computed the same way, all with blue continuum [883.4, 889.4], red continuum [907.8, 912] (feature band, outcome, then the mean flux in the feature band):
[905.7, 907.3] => -0.04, 5.53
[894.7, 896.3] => -0.08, 5.87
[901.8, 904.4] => 0.02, 5.28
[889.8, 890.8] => -0.05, 5.74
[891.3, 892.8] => -0.10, 5.99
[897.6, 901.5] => -0.05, 5.65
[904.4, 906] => -0.05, 5.58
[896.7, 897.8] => -0.02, 5.53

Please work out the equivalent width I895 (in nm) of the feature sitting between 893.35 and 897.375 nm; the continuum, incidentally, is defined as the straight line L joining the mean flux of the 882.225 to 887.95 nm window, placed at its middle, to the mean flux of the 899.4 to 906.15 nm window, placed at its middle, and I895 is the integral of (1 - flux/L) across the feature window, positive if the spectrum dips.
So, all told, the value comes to -0.175 nm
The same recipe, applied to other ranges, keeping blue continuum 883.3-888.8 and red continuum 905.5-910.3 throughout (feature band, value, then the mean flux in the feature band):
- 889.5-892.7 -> -0.239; 5.84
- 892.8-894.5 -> -0.025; 5.51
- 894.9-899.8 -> -0.233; 5.68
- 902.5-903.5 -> 0.037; 5.21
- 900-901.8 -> -0.069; 5.62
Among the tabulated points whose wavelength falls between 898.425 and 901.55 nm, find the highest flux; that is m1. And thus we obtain 5.979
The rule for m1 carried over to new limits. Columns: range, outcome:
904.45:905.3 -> 5.682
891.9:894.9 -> 6.535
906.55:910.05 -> 5.476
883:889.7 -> 6.429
